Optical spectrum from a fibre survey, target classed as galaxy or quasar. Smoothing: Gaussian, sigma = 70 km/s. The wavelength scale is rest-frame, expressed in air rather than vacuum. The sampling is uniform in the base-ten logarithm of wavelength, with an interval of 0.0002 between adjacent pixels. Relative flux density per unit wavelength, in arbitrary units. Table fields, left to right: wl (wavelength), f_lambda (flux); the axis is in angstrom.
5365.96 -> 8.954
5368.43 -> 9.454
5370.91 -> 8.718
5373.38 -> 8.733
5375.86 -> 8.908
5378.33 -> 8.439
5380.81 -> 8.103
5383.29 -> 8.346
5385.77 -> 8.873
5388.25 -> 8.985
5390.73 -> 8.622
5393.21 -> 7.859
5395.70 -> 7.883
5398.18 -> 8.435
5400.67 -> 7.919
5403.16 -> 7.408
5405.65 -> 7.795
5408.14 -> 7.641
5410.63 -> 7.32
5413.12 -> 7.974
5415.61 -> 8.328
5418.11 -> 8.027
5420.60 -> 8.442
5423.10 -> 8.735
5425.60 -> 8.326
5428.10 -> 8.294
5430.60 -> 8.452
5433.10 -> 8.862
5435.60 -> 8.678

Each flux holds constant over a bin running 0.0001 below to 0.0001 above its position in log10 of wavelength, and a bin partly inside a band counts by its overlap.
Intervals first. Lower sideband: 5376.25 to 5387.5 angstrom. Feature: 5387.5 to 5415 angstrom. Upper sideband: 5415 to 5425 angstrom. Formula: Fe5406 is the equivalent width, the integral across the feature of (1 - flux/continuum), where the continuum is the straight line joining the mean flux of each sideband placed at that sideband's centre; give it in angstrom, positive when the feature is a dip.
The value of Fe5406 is 1.51 angstrom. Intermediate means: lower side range 8.5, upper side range 8.38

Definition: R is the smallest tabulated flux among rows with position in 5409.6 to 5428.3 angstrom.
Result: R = 7.32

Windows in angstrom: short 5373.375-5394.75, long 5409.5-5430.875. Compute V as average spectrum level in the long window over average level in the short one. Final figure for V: 0.96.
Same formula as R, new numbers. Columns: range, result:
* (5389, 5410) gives 7.408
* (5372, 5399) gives 7.859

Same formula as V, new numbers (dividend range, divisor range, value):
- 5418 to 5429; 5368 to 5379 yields 0.95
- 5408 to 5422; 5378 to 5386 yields 0.95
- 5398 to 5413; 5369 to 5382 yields 0.90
